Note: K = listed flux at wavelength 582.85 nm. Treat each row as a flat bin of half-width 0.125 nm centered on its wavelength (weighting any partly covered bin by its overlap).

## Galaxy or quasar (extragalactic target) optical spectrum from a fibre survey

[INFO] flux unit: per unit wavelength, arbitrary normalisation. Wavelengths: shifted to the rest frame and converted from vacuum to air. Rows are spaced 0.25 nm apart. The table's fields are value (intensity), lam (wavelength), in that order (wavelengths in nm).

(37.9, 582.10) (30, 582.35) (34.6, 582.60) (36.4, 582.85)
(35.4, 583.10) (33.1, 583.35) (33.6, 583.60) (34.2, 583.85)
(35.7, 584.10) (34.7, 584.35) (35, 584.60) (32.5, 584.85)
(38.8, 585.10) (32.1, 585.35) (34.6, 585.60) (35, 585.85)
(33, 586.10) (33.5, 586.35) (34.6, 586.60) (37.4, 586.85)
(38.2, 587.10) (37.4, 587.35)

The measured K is 36.4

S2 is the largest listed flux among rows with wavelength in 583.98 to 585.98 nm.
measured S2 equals 38.8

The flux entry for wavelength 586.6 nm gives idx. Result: 34.6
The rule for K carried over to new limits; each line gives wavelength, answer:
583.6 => 33.6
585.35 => 32.1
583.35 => 33.1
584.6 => 35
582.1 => 37.9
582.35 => 30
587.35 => 37.4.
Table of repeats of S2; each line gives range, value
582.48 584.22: 36.4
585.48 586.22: 35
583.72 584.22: 35.7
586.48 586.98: 37.4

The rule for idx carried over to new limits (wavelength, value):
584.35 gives 34.7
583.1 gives 35.4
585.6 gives 34.6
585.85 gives 35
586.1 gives 33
